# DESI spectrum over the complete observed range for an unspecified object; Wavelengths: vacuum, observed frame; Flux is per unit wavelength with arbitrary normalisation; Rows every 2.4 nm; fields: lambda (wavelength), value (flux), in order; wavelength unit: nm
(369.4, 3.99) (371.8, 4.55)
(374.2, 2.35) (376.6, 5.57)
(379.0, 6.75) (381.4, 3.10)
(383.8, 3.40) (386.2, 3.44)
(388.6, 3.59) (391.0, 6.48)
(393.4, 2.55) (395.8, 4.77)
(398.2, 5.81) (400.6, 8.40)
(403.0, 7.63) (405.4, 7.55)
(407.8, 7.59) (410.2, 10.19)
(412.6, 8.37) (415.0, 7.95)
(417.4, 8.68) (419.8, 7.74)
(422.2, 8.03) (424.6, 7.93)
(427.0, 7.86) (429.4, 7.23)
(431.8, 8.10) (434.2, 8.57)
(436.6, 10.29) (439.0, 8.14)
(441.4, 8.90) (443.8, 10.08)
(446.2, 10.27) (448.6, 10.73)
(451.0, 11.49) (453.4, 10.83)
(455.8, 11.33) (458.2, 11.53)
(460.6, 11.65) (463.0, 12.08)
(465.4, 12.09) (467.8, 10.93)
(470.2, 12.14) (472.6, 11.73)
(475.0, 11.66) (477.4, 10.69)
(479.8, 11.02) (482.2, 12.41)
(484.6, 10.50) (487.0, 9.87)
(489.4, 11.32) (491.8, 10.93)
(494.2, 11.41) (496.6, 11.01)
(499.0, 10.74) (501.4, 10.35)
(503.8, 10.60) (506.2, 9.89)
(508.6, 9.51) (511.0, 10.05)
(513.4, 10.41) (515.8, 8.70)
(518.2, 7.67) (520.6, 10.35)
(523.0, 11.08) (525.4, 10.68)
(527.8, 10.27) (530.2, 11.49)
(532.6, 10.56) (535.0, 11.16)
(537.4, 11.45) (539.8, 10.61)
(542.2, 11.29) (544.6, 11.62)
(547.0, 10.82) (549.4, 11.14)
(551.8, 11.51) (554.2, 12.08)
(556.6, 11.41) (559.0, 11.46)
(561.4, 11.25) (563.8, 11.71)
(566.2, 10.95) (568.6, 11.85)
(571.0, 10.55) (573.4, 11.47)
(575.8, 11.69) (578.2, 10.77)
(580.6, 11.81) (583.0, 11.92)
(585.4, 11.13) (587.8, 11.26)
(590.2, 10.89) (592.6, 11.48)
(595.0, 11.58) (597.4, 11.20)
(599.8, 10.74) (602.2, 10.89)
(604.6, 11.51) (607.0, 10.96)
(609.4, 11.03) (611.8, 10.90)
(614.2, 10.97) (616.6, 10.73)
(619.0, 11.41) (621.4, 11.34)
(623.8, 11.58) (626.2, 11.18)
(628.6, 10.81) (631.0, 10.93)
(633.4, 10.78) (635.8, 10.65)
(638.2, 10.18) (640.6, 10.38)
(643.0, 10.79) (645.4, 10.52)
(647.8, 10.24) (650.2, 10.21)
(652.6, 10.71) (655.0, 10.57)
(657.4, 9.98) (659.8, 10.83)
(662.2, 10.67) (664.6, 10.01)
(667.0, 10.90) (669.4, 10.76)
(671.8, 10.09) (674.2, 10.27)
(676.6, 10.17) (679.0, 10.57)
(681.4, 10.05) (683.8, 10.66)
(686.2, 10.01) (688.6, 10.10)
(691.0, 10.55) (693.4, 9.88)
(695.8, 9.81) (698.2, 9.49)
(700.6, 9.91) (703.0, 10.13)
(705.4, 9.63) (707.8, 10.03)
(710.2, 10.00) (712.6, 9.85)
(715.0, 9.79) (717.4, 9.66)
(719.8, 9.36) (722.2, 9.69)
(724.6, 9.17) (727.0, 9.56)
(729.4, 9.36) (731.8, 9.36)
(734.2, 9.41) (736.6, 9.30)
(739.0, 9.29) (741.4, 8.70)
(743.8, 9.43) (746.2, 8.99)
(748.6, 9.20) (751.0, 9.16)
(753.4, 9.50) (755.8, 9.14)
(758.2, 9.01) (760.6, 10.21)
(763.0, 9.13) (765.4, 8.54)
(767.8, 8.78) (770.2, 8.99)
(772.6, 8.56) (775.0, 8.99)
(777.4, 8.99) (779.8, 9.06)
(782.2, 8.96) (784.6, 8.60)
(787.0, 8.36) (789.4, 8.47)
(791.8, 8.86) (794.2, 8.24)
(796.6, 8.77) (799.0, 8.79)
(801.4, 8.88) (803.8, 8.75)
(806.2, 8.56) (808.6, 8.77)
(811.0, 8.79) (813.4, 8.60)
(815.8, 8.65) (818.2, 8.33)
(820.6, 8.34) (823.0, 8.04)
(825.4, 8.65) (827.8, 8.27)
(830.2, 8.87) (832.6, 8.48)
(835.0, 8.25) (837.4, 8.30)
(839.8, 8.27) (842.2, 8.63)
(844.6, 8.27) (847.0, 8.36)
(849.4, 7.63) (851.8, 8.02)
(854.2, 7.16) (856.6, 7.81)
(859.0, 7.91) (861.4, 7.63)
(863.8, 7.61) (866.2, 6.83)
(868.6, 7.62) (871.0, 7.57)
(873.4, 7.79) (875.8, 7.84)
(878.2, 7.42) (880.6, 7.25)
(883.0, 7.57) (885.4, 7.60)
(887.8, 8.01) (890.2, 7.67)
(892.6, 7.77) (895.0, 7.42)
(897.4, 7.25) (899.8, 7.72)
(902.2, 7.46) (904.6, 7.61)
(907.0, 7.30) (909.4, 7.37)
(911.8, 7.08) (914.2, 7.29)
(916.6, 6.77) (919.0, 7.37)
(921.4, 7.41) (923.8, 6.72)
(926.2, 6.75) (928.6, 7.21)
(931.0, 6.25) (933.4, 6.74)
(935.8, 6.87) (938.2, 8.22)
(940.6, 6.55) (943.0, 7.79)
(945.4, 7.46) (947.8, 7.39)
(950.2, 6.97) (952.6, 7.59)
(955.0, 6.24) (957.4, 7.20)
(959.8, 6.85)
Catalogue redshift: 0.00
